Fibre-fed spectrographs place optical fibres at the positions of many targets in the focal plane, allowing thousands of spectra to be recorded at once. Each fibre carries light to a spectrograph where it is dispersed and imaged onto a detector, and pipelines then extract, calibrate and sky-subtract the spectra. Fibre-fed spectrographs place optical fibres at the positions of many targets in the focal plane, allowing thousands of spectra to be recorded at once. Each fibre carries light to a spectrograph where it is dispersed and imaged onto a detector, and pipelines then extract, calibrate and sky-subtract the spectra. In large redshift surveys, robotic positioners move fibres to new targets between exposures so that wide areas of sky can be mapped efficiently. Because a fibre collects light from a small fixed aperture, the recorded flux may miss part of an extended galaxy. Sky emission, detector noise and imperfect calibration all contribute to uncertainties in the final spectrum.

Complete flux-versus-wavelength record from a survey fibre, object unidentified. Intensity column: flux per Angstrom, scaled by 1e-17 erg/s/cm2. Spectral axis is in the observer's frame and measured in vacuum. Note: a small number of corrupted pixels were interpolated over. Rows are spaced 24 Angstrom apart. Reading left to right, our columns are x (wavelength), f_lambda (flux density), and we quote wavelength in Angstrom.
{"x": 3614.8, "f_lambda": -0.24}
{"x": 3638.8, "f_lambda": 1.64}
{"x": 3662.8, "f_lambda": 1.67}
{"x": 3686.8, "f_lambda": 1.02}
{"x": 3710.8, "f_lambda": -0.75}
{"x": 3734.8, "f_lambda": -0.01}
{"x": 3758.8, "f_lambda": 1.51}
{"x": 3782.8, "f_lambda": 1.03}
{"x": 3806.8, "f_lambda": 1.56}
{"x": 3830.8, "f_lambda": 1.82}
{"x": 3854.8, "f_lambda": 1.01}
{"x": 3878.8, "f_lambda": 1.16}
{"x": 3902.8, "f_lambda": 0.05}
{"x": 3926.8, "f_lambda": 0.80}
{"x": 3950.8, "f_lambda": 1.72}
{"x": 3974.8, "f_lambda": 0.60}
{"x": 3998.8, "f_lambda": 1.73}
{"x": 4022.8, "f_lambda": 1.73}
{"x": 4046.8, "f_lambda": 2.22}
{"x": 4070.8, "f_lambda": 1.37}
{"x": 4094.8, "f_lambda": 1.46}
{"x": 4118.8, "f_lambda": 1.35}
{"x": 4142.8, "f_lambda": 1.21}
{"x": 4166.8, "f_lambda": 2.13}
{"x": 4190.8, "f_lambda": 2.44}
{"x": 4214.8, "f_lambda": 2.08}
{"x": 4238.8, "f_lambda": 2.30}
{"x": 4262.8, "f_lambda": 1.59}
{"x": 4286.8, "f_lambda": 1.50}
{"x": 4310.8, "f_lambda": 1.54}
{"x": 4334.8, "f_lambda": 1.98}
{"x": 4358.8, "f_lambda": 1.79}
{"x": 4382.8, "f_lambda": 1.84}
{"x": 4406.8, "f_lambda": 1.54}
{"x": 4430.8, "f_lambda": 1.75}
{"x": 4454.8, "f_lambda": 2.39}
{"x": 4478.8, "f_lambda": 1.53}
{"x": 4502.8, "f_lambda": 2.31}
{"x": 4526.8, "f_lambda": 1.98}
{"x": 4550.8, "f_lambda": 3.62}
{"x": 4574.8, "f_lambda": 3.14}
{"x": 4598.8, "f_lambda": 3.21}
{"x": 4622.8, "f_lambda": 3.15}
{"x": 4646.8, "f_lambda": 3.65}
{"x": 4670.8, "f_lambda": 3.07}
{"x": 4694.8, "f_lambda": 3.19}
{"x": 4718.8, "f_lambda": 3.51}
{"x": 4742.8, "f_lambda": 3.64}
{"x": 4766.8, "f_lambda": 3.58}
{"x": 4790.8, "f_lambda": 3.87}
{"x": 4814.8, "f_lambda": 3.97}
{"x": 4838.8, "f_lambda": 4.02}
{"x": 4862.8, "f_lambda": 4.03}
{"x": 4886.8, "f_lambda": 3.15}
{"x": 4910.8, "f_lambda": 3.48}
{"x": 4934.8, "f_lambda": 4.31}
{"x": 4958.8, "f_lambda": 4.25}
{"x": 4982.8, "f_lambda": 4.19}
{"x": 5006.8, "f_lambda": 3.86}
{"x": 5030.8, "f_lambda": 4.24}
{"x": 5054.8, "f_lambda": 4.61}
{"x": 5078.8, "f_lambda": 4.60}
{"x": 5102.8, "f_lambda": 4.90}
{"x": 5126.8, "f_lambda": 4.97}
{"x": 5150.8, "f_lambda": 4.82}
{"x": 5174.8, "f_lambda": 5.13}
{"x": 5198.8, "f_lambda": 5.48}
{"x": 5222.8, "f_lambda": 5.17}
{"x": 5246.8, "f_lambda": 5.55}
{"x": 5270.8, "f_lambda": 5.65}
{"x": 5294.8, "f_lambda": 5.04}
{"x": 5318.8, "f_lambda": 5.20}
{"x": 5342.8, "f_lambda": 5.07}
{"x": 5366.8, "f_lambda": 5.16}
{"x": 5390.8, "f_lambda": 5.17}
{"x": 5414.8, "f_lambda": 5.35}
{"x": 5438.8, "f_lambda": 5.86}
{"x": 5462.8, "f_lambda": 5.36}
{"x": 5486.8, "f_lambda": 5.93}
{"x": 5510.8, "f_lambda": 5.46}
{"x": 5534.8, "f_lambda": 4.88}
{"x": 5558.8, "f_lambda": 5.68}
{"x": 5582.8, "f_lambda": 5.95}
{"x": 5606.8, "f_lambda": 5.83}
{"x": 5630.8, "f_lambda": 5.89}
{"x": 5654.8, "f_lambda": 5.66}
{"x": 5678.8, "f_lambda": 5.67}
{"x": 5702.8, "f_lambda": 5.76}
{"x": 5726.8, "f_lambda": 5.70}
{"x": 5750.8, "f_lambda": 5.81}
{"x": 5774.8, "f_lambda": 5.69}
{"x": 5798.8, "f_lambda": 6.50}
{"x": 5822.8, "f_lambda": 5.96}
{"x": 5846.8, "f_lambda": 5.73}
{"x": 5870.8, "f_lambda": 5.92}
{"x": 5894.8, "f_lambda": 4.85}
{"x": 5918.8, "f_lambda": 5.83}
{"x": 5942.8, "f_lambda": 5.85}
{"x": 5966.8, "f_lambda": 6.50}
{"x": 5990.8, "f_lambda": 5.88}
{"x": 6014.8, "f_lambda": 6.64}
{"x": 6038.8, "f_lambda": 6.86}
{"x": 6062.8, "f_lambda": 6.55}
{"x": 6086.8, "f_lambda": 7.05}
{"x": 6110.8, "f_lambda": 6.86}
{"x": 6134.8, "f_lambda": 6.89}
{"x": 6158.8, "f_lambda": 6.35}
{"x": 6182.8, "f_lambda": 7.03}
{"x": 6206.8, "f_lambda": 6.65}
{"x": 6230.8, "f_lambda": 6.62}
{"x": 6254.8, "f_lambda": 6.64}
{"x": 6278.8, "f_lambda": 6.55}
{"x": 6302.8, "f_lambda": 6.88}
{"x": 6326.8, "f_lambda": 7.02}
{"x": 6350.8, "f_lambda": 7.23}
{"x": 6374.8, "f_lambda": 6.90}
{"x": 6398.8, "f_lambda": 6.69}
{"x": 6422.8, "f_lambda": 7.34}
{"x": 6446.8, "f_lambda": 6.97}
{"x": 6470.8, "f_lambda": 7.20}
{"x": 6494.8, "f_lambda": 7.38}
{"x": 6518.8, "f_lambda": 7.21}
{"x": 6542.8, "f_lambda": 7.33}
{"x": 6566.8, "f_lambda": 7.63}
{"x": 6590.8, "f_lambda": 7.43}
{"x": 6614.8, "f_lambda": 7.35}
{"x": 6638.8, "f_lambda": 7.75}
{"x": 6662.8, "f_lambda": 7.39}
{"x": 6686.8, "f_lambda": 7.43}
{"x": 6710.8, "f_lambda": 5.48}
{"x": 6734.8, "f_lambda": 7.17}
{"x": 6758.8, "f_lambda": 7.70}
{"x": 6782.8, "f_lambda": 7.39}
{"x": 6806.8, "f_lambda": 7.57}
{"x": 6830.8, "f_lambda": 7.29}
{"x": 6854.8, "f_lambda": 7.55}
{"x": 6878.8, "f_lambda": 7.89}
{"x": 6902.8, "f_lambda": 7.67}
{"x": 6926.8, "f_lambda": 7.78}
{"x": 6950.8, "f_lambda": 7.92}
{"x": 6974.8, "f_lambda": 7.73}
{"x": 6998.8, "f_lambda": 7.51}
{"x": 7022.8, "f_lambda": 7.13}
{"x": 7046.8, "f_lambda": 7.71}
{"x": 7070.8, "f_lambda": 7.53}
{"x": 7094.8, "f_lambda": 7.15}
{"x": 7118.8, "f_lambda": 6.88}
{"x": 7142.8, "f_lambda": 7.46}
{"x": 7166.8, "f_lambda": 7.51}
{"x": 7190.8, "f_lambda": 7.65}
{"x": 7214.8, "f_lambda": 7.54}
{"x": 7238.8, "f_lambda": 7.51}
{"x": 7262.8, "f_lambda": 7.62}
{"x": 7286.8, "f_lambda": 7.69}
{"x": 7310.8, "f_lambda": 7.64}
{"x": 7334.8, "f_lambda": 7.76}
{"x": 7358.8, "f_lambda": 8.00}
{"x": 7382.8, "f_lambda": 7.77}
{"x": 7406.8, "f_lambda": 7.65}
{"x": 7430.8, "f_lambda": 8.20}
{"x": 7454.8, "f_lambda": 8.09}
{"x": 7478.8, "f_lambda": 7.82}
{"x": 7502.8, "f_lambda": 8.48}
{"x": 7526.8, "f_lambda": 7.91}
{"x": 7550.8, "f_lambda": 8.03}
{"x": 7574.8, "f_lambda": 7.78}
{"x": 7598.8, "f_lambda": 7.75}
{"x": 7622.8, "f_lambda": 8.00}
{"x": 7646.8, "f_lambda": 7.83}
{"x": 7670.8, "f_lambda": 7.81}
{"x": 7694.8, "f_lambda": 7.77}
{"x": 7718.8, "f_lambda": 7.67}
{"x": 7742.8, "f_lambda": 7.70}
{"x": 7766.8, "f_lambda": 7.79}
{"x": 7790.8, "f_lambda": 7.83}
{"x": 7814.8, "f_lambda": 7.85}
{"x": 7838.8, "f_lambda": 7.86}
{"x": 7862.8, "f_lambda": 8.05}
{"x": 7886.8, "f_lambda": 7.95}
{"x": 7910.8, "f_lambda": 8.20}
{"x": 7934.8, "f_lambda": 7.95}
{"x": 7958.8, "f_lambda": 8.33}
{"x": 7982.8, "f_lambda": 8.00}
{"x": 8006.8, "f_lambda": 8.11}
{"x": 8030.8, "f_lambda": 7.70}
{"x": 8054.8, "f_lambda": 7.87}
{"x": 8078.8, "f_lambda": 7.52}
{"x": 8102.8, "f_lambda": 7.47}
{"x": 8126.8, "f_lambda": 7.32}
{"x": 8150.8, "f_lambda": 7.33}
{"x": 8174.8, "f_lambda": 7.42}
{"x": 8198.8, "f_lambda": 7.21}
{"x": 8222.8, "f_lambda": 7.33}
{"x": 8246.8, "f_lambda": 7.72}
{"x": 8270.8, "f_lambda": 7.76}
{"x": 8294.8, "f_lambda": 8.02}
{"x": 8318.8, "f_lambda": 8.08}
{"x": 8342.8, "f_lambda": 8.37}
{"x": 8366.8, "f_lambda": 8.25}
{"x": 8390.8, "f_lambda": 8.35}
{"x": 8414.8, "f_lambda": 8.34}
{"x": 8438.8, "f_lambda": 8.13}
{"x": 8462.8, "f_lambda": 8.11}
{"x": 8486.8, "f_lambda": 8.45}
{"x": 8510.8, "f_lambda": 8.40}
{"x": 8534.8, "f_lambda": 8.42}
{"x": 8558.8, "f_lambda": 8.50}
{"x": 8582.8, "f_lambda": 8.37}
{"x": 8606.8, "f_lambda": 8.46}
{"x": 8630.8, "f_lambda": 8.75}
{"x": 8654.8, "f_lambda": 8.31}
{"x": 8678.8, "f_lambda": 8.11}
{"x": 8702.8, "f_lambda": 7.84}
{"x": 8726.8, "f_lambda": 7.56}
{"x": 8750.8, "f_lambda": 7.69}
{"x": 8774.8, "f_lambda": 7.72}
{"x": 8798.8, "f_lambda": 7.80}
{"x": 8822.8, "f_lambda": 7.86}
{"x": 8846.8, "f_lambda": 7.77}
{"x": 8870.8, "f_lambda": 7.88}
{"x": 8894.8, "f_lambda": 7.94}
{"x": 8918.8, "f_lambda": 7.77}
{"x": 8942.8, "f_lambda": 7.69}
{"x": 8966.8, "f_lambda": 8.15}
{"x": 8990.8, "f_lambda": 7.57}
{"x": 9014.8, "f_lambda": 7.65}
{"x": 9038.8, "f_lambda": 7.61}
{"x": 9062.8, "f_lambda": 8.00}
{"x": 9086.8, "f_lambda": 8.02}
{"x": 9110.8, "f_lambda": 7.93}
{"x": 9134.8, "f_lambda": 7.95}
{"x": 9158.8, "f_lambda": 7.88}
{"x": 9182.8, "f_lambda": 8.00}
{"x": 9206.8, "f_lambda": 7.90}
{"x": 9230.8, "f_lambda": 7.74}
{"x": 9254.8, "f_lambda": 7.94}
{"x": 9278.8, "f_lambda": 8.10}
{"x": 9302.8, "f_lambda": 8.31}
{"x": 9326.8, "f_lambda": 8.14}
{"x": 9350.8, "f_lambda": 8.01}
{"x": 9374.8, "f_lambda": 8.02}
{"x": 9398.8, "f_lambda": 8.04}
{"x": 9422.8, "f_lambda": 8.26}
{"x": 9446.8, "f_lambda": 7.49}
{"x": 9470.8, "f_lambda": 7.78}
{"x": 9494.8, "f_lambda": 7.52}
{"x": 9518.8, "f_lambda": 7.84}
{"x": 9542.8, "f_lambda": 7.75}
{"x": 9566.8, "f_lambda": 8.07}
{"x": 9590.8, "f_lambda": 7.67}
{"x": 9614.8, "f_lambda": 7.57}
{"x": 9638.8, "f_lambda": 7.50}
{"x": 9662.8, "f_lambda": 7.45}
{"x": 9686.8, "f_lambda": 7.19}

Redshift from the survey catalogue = 0.14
